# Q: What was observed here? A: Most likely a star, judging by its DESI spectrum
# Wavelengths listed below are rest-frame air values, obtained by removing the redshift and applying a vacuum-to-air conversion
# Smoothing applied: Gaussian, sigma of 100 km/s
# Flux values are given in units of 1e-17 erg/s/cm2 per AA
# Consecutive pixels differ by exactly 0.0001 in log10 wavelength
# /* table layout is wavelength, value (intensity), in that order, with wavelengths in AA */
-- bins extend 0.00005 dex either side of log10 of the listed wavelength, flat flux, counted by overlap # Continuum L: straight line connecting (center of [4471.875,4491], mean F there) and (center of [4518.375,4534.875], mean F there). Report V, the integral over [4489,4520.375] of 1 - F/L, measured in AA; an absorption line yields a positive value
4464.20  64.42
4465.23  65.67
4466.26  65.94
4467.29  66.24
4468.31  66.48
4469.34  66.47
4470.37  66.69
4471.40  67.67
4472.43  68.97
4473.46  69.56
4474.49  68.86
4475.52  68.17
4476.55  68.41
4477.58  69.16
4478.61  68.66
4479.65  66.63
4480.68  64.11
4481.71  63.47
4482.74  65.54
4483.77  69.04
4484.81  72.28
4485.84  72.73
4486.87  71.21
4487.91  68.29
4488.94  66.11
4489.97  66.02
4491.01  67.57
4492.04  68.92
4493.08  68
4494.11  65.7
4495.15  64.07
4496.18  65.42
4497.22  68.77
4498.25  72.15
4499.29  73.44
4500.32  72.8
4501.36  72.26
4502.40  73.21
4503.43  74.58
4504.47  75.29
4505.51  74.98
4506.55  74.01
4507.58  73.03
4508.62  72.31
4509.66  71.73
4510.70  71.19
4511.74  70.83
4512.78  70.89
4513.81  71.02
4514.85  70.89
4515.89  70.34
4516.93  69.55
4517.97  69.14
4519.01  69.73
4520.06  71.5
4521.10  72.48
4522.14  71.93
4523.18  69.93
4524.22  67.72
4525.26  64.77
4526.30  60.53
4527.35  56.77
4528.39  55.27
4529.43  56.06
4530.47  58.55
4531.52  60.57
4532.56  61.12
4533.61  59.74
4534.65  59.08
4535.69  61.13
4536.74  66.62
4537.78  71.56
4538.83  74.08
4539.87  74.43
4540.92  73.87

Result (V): -2.29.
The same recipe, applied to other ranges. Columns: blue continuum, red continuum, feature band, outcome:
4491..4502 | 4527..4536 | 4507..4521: -1.55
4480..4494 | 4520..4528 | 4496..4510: -1.10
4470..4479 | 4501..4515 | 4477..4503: 0.66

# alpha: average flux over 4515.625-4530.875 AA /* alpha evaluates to 65.6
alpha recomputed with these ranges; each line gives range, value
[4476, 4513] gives 69.8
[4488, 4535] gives 68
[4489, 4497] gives 66.6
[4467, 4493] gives 67.9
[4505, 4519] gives 71.5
